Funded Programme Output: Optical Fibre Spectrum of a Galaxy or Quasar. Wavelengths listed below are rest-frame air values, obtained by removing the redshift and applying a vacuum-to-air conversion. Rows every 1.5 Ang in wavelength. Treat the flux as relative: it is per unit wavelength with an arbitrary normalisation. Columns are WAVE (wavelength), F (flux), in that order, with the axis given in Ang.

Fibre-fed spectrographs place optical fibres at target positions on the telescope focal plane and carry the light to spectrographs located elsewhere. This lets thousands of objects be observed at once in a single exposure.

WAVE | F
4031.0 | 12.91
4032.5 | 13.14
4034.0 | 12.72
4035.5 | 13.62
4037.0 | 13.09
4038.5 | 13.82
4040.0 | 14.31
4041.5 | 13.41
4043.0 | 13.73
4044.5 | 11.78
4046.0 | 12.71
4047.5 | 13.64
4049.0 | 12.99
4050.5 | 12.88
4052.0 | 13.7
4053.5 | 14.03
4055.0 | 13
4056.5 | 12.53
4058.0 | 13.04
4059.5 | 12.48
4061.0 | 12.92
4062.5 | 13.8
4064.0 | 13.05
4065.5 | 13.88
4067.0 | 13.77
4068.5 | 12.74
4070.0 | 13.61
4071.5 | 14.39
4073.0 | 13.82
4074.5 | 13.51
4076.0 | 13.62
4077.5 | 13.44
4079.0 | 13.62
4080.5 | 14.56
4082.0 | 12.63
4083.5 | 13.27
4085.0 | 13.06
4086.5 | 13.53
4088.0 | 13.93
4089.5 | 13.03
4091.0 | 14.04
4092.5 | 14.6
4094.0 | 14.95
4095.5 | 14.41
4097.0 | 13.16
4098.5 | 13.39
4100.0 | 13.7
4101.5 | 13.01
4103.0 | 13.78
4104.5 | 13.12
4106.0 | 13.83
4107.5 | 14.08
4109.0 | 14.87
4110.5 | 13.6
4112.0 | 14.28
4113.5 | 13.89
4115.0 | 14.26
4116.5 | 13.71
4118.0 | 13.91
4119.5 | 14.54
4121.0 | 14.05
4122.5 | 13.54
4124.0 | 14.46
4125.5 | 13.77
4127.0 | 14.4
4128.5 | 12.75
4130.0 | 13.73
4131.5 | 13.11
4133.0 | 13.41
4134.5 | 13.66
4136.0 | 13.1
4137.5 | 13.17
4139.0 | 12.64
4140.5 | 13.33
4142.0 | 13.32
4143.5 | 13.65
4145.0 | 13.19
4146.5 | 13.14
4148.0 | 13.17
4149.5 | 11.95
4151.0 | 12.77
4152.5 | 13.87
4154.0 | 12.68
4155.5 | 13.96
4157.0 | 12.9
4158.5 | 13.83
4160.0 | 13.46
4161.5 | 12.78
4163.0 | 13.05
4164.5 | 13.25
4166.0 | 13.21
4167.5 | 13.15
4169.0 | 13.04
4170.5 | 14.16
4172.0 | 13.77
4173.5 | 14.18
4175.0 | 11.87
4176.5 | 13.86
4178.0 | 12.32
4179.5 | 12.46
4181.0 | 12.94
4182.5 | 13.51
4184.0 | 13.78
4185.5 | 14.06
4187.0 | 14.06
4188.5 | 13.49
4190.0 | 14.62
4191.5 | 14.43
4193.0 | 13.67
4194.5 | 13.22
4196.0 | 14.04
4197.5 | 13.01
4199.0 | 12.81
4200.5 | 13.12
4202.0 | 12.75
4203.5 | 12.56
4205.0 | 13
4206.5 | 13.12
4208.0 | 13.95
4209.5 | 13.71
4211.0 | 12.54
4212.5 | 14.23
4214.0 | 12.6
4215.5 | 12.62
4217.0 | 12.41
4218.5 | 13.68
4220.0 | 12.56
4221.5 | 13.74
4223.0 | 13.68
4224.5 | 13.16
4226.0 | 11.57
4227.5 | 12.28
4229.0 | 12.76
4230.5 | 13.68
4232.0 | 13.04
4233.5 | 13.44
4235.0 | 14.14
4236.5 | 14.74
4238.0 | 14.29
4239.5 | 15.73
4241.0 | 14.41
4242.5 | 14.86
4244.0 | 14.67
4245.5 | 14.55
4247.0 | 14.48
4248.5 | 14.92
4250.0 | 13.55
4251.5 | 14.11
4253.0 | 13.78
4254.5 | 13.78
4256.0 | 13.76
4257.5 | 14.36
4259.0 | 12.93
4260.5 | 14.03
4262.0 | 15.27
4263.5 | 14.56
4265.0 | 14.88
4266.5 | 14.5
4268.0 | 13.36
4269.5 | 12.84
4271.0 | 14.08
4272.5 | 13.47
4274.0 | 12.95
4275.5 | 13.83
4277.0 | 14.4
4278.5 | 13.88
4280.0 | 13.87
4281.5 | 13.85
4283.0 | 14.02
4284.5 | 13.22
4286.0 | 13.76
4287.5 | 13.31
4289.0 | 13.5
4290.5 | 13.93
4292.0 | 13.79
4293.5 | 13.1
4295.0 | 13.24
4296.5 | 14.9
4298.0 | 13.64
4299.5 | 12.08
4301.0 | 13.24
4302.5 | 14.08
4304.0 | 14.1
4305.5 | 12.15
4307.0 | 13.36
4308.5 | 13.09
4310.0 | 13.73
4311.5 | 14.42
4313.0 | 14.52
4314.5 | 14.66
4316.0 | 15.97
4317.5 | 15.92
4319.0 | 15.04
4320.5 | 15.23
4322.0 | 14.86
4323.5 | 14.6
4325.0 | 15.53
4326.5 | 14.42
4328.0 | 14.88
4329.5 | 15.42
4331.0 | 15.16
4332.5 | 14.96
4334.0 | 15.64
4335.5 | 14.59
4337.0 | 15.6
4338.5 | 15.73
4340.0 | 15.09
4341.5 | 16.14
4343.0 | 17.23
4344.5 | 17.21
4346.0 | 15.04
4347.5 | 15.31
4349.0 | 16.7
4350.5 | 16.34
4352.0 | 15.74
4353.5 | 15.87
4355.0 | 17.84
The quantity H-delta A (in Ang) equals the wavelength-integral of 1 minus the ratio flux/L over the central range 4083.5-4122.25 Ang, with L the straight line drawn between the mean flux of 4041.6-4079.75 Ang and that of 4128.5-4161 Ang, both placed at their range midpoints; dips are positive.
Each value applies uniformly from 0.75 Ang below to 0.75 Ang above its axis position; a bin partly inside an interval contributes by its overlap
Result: -1.7 Ang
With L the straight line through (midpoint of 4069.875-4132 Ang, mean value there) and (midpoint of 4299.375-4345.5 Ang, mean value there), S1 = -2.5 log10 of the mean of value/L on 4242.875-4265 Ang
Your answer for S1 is 0.02 mag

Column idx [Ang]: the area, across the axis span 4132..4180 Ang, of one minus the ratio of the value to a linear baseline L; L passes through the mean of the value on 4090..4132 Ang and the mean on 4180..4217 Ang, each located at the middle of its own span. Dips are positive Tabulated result 1.5 Ang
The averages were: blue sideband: 13.9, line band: 13.2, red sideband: 13.4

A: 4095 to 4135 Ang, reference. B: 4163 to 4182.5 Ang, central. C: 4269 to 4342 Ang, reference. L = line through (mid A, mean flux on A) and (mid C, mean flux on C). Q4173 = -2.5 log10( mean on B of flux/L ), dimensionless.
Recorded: 0.06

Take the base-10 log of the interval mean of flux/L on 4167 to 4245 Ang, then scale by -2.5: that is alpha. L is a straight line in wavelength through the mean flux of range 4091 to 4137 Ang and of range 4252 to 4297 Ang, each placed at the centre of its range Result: 0.03 mag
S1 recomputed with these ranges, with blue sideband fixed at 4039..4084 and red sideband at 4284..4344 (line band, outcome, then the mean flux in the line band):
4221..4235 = 0.08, 13.1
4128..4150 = 0.04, 13.2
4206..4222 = 0.07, 13.2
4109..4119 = -0.03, 14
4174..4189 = 0.05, 13.2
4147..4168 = 0.05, 13.1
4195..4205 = 0.07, 13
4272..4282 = 0.04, 13.8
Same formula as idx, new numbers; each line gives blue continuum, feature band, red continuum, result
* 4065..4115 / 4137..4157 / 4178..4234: 0.5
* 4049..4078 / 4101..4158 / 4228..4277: 0.3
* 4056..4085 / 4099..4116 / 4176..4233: -0.6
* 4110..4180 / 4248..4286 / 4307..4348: 1.7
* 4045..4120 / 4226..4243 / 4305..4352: 0.9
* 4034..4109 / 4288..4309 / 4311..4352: 2.4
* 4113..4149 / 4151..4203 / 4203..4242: 0.4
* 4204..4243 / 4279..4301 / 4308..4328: 1.2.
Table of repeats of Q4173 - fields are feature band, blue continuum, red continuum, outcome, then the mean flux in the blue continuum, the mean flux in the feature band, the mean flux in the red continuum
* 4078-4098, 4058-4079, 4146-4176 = -0.027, 13.5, 13.7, 13.2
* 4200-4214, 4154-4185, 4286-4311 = 0.011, 13.3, 13.2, 13.5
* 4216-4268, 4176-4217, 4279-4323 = -0.022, 13.3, 13.9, 14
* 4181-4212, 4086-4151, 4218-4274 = 0.025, 13.6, 13.5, 13.9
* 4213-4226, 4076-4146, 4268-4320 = 0.063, 13.7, 13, 13.8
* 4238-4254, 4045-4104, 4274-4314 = -0.067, 13.5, 14.5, 13.6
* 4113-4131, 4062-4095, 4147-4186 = -0.036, 13.7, 13.9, 13.2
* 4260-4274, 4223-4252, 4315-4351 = 0.027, 13.9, 14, 15.5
